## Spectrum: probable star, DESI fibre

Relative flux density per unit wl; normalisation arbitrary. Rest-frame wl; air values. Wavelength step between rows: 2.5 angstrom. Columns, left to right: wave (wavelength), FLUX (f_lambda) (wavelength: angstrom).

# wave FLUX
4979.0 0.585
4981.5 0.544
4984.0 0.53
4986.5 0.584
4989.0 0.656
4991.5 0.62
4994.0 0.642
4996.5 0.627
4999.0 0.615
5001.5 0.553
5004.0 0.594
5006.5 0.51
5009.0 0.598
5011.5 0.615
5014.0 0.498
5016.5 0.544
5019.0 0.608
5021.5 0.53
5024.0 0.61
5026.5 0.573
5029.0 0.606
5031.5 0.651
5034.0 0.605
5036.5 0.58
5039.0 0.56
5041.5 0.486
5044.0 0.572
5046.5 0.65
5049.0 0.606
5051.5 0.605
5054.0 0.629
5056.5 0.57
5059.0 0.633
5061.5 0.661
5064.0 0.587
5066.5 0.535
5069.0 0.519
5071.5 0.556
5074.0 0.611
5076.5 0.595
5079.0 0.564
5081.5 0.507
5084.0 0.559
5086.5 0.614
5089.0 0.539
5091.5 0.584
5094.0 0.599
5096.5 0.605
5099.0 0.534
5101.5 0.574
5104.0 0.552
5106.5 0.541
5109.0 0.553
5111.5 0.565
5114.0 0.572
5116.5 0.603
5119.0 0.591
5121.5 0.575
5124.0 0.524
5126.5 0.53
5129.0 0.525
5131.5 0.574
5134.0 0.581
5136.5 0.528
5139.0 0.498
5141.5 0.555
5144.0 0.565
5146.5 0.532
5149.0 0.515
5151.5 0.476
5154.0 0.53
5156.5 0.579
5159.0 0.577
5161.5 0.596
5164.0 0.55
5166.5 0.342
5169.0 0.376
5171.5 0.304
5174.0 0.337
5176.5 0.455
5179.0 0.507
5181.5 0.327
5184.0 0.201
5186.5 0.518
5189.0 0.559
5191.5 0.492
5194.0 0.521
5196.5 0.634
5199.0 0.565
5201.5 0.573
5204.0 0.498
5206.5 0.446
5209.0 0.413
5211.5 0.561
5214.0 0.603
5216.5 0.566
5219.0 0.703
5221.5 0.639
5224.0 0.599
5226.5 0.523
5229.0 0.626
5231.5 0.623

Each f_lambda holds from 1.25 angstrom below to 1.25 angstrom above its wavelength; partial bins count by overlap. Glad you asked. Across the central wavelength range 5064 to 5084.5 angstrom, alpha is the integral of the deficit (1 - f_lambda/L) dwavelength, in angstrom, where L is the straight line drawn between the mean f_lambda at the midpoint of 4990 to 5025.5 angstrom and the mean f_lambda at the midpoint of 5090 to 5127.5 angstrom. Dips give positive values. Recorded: 0.5 angstrom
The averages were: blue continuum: 0.584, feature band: 0.558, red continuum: 0.567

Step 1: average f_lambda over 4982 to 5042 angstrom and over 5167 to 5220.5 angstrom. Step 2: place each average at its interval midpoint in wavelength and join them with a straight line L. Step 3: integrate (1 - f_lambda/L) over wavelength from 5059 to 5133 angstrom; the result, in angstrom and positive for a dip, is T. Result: -4.3 angstrom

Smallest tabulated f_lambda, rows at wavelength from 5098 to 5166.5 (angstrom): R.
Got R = 0.342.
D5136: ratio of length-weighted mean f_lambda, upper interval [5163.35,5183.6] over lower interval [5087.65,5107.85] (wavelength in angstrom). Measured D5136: 0.68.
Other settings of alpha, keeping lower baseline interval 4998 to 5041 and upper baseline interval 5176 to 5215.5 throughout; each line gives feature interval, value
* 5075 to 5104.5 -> -1.39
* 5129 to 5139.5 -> -0.47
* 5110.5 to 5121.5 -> -1.05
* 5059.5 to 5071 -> -0.46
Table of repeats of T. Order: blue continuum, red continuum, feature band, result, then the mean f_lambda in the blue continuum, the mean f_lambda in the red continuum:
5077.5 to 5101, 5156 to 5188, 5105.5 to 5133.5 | -2.2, 0.568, 0.434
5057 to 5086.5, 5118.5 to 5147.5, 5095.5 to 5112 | 0.0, 0.577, 0.547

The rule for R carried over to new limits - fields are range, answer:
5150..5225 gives 0.201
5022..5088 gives 0.486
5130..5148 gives 0.498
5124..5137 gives 0.524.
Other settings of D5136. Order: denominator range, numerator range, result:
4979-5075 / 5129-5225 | 0.87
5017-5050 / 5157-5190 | 0.75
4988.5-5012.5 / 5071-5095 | 0.95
